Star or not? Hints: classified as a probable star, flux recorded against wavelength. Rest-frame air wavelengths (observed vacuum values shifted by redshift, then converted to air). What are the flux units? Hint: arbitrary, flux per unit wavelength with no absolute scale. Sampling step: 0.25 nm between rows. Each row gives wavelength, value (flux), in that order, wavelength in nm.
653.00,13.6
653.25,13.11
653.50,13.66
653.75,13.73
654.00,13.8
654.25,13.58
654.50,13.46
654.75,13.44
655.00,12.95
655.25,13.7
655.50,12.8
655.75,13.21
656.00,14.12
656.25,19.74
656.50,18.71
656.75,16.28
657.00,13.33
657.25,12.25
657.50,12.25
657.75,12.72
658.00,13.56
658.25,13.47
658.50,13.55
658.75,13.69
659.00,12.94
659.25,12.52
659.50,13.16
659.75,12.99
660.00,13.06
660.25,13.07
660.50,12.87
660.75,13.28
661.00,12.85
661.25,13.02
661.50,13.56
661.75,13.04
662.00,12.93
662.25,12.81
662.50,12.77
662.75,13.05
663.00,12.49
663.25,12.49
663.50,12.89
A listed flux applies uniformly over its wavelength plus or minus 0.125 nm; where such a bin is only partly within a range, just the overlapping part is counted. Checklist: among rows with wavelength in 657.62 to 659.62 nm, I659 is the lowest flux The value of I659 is 12.52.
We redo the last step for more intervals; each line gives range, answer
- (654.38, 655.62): 12.8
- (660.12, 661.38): 12.85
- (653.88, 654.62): 13.46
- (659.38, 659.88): 12.99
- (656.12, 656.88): 16.28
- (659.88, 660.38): 13.06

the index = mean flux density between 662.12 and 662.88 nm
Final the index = 12.9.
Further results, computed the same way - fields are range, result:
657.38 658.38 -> 13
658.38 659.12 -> 13.4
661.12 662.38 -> 13.1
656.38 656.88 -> 17.4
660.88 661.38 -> 12.9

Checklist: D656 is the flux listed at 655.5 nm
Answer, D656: 12.8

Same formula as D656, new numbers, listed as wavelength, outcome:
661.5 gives 13.56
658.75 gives 13.69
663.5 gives 12.89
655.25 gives 13.7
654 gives 13.8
